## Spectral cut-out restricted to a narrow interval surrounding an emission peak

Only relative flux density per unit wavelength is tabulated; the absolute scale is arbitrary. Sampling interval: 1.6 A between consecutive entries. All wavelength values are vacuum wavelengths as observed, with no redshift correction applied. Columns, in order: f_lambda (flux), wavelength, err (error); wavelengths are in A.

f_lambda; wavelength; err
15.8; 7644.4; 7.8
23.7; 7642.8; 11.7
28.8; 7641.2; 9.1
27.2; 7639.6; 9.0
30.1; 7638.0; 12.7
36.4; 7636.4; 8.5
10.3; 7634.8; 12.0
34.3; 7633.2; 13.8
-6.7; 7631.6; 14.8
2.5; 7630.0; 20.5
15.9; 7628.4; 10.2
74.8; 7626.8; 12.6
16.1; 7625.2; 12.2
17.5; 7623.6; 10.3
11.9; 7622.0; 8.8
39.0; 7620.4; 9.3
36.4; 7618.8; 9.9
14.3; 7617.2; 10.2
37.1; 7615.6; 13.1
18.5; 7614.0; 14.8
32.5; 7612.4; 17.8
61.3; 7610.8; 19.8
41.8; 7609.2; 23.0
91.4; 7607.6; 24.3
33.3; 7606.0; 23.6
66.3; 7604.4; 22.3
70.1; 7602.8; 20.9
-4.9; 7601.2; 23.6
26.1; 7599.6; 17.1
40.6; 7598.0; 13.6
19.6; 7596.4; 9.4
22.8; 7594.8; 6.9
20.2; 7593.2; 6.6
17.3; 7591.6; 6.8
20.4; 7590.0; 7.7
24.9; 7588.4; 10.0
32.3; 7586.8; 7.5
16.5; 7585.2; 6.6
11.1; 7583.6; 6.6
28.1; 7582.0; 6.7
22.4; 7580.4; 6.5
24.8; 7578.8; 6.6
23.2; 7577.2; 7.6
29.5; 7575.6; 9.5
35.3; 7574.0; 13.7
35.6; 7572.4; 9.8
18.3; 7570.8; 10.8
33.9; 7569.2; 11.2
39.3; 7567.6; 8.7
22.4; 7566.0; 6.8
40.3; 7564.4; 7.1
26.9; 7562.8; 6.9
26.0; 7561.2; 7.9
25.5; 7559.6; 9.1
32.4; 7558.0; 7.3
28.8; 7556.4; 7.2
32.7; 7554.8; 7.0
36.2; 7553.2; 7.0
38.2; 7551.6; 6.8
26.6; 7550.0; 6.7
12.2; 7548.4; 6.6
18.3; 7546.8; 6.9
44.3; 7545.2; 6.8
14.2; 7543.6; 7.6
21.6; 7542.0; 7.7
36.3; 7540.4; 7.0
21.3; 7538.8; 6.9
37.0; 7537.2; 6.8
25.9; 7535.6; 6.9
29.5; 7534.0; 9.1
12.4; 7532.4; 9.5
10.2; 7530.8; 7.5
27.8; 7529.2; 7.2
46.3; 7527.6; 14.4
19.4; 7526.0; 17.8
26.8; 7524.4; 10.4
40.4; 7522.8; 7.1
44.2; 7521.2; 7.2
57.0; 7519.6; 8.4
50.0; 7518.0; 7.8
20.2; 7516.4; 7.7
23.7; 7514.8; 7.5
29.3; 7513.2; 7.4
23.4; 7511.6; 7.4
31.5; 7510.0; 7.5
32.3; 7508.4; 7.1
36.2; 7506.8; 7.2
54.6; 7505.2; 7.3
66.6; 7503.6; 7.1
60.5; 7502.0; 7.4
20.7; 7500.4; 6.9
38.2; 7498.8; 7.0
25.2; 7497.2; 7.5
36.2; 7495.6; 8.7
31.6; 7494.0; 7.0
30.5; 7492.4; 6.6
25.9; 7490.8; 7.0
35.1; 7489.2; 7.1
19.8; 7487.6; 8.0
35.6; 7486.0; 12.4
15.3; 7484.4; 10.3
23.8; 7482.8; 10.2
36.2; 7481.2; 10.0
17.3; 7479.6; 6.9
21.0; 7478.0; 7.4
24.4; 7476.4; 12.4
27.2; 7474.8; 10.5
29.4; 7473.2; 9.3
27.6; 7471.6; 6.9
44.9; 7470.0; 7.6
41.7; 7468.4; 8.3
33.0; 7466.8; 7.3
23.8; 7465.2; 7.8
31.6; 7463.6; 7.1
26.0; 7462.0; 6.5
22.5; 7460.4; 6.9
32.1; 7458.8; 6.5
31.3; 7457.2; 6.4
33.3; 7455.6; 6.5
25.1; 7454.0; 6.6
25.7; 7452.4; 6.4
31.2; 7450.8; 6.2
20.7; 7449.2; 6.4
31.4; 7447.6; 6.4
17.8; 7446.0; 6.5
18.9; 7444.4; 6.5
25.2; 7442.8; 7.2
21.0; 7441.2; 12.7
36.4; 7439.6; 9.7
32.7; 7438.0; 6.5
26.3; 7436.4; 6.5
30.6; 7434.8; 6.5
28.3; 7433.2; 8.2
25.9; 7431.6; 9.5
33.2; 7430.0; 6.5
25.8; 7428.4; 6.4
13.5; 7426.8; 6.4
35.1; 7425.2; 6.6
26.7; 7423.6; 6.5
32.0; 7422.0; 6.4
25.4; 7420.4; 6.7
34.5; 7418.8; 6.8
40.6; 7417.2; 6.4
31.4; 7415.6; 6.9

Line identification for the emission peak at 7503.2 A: [S II]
